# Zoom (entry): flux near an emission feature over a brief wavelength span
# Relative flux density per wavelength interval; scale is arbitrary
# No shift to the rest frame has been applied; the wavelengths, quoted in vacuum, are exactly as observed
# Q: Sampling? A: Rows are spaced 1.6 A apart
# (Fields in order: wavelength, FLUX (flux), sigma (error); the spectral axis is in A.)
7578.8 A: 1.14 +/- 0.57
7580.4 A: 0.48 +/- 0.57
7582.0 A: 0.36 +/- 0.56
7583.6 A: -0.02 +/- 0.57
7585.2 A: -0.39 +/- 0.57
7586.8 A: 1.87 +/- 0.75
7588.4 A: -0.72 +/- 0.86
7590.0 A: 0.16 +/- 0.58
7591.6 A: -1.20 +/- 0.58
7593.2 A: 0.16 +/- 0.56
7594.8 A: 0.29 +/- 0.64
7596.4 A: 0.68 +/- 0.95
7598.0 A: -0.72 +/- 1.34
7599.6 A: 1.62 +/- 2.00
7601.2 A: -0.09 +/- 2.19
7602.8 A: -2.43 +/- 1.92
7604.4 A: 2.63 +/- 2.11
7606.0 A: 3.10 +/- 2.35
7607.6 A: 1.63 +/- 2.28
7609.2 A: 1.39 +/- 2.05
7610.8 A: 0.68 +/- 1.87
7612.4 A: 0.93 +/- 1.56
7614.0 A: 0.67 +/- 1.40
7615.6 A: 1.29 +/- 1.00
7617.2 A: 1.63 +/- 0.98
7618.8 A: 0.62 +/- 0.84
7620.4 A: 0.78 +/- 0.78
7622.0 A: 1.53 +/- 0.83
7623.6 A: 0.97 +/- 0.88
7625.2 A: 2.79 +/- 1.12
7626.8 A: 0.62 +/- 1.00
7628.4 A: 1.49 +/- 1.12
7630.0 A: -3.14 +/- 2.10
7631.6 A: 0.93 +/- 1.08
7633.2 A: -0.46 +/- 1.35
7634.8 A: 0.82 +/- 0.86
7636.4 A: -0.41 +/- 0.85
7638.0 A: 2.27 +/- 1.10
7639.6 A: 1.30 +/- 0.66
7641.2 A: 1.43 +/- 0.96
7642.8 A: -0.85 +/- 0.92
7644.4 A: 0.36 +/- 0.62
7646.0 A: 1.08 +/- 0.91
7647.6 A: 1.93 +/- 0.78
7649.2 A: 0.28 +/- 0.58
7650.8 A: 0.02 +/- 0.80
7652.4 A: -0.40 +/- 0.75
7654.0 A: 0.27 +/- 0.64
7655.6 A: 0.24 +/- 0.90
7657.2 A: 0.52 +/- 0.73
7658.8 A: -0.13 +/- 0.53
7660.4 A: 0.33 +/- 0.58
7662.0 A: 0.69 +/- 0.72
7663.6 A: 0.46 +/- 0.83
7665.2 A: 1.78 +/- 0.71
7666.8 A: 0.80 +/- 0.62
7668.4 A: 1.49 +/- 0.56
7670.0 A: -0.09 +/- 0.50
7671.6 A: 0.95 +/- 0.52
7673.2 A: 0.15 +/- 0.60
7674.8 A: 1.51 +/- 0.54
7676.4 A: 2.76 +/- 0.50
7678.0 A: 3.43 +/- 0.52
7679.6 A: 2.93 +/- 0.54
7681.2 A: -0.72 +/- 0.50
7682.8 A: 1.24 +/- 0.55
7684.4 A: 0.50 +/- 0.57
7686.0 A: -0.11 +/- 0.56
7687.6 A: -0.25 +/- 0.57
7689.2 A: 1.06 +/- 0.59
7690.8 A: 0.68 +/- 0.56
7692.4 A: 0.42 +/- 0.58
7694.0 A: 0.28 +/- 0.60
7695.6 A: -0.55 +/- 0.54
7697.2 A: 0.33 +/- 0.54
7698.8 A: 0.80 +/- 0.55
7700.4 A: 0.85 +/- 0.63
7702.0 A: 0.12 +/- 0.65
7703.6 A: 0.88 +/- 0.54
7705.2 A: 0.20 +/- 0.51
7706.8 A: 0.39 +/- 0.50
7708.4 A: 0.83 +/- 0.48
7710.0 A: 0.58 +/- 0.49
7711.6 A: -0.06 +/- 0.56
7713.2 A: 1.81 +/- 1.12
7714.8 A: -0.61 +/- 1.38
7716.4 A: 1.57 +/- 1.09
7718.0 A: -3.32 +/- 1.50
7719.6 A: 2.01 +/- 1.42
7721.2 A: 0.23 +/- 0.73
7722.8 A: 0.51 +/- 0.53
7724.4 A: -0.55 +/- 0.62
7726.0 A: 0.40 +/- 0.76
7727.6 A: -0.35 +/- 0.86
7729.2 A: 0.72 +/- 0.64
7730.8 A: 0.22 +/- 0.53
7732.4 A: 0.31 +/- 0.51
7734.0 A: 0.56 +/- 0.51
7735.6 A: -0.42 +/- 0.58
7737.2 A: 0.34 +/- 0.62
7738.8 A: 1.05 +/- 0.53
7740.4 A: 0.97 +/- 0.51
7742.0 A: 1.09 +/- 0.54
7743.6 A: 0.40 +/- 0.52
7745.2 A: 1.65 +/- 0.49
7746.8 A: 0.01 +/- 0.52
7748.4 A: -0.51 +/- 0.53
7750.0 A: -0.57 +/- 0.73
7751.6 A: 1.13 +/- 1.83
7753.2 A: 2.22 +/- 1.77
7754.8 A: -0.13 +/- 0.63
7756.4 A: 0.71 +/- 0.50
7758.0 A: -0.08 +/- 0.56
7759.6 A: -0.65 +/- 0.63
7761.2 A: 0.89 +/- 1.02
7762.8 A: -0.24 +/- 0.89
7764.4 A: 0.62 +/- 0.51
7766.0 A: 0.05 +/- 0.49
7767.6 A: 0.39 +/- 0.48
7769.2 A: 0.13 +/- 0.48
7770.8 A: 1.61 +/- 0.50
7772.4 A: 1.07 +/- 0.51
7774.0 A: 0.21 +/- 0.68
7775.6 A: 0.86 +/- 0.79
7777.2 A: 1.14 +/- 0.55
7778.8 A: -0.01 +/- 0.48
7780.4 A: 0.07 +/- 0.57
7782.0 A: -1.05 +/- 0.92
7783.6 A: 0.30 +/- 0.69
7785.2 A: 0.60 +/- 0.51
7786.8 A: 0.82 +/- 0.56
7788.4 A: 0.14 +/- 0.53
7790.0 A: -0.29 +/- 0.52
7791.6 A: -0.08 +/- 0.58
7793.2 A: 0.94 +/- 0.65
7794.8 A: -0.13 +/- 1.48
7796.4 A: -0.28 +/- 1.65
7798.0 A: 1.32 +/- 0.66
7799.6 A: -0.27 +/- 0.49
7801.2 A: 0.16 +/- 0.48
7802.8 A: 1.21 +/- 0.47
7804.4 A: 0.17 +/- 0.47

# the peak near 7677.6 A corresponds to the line H-gamma 4340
